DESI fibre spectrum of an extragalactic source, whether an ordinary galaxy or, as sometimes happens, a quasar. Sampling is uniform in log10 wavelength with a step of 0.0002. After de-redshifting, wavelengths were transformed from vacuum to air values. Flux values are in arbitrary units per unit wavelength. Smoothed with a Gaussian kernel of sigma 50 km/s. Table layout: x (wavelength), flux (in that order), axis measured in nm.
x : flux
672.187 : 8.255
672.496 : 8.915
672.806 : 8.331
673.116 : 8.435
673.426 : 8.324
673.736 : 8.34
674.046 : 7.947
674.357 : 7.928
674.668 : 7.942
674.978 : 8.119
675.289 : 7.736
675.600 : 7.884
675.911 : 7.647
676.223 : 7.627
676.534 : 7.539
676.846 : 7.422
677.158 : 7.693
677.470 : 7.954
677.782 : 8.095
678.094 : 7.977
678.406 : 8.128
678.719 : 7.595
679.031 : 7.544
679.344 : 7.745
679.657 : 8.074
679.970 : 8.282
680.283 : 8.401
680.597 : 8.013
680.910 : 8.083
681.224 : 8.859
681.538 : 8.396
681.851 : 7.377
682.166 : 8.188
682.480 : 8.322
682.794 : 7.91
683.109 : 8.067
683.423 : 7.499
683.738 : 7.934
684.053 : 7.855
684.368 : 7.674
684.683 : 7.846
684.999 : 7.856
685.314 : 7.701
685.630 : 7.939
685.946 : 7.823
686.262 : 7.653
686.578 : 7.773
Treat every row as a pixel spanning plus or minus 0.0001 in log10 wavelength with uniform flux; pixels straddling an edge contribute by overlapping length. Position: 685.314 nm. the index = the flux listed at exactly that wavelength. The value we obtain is 7.701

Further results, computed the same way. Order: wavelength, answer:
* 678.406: 8.128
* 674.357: 7.928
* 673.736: 8.34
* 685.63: 7.939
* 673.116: 8.435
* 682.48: 8.322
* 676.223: 7.627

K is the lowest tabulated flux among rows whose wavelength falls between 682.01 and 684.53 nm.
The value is 7.499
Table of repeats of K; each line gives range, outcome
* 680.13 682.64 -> 7.377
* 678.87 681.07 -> 7.544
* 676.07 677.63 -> 7.422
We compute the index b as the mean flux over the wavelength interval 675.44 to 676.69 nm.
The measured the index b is 7.67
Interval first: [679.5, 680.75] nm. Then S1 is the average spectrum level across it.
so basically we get 8.19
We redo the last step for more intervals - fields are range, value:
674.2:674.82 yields 7.92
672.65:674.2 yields 8.28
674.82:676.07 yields 7.85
